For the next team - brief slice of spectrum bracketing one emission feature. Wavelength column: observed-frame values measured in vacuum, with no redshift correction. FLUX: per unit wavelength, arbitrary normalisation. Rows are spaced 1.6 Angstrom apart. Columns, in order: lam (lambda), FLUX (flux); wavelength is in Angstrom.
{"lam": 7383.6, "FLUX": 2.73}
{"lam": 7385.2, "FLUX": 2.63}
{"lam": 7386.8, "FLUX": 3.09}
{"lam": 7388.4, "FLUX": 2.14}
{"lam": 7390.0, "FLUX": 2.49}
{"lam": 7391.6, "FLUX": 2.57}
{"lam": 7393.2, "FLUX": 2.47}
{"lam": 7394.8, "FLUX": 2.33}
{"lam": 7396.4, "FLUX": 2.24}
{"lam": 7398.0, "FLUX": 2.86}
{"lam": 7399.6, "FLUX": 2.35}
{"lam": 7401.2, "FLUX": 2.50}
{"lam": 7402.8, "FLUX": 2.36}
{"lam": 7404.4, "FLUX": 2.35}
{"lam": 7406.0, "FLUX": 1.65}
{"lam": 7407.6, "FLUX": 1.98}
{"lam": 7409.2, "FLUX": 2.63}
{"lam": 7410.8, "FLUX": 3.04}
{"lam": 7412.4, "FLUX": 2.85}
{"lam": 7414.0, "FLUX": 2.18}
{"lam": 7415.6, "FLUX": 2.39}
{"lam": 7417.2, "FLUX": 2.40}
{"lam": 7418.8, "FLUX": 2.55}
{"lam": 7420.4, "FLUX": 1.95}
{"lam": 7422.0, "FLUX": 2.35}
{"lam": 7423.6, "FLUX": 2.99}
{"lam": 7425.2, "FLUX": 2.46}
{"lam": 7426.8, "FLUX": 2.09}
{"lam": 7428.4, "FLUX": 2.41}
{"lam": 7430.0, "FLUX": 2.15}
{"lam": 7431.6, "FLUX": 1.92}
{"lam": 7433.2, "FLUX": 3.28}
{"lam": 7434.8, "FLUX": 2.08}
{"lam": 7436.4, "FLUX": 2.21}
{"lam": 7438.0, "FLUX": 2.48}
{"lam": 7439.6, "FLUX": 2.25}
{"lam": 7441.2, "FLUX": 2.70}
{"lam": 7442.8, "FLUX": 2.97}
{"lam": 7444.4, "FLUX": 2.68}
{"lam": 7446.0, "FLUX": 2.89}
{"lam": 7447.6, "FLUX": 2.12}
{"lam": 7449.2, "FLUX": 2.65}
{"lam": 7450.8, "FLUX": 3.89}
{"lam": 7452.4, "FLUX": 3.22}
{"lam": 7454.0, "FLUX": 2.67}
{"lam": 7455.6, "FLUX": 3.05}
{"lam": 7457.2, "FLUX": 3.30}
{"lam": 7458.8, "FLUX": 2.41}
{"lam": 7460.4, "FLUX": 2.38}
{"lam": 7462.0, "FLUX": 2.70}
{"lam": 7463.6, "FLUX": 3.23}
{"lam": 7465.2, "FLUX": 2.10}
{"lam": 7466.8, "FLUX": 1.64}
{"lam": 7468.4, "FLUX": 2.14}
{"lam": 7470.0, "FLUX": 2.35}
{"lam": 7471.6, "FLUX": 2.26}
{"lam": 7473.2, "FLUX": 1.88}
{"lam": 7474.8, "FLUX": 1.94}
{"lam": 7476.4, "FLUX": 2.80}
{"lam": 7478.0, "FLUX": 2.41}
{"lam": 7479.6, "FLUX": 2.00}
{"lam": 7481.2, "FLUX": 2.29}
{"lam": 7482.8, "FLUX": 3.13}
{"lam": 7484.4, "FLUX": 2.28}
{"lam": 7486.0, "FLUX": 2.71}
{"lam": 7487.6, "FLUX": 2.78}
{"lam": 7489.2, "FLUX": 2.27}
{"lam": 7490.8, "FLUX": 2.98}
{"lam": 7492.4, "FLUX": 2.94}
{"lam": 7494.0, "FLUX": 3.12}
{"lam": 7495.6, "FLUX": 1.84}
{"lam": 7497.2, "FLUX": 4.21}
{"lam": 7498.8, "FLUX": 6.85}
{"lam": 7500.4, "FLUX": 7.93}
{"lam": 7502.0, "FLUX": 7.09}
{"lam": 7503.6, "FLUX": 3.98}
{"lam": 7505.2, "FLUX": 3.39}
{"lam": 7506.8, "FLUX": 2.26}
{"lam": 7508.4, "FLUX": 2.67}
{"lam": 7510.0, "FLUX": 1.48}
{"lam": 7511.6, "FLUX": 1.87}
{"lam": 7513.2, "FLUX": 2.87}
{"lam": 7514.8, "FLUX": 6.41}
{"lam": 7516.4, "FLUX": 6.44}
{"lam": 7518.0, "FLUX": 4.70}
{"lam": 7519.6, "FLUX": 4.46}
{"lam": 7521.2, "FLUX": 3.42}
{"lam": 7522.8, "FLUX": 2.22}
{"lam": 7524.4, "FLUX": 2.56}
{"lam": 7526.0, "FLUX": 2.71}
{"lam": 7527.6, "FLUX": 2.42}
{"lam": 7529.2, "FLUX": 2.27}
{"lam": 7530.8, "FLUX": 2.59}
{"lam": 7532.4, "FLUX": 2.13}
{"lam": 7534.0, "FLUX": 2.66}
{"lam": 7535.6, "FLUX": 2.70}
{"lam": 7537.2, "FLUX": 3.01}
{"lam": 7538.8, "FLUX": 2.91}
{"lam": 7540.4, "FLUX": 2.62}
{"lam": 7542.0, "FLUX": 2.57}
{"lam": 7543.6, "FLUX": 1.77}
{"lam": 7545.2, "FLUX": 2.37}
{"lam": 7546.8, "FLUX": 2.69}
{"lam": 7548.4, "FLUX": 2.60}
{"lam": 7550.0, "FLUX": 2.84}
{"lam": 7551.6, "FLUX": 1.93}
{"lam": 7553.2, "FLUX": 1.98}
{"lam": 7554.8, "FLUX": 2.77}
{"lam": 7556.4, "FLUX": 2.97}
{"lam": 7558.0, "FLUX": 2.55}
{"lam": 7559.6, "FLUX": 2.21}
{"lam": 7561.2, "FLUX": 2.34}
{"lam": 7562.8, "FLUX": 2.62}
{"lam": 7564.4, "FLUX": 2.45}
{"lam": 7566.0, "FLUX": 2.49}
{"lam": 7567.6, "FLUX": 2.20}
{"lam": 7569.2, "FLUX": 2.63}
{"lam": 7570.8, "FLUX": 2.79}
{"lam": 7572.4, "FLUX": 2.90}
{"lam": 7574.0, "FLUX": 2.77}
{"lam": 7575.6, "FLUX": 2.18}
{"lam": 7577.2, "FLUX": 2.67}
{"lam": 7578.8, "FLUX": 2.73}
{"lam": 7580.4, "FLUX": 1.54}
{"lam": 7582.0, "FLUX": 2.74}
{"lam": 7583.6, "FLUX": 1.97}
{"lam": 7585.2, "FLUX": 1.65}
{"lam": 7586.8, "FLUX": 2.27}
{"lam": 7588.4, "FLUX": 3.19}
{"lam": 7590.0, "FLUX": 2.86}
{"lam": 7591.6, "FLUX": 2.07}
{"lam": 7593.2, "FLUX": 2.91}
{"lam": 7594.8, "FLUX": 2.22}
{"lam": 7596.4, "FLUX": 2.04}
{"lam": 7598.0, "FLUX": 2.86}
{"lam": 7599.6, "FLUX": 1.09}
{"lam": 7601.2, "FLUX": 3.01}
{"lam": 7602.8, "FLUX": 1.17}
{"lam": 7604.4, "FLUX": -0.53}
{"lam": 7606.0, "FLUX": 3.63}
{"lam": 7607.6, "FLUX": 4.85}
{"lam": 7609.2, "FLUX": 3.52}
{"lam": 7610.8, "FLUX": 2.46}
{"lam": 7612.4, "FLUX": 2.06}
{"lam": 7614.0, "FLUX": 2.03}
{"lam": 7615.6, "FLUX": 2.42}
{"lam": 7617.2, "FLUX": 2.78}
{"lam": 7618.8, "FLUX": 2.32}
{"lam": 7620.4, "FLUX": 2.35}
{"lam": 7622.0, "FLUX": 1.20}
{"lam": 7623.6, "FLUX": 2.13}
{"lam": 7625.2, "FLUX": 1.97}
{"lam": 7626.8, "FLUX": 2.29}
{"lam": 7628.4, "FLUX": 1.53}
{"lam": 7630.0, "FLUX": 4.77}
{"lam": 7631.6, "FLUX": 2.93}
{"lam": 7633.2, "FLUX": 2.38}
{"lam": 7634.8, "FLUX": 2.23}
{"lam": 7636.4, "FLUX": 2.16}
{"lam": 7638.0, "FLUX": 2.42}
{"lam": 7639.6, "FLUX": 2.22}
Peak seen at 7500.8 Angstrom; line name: [S II] 6716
